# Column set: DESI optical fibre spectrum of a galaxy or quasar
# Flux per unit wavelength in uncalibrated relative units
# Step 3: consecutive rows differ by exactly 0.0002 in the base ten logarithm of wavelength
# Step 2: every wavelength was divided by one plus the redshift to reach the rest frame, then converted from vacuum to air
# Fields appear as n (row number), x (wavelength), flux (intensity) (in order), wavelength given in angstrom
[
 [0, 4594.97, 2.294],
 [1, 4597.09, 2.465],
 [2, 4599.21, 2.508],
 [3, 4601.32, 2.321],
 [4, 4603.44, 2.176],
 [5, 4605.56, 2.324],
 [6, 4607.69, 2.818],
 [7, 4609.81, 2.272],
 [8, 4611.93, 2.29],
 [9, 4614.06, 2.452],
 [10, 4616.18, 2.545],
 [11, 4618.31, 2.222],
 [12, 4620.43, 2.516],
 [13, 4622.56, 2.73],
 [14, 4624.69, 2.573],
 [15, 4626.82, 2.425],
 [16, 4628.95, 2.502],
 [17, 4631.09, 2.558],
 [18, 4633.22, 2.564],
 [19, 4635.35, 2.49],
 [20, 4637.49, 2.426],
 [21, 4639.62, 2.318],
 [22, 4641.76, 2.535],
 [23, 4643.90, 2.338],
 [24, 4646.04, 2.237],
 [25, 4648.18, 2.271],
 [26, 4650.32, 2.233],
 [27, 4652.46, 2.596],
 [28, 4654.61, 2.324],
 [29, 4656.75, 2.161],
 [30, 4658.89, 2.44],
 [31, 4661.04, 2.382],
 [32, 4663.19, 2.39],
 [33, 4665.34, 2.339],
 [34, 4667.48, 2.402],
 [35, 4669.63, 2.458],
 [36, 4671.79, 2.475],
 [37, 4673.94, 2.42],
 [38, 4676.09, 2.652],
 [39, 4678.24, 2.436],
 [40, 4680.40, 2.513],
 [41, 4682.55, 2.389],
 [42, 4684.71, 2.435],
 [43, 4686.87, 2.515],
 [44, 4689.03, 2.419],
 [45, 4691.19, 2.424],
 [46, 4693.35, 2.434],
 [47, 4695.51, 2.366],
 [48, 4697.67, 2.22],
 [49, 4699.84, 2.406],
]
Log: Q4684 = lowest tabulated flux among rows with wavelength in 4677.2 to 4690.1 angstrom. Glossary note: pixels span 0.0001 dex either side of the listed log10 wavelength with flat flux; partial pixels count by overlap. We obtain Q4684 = 2.389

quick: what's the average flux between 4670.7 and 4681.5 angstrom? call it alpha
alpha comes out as 2.5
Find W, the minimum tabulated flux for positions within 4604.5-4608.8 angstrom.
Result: 2.324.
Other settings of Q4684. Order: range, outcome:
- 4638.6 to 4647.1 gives 2.237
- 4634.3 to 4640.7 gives 2.318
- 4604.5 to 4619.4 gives 2.222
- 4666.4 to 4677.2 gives 2.402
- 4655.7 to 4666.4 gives 2.161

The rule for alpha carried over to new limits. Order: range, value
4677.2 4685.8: 2.44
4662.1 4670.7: 2.4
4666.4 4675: 2.44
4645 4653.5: 2.33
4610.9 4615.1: 2.37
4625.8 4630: 2.46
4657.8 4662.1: 2.41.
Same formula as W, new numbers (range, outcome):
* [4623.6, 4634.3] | 2.425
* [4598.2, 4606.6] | 2.176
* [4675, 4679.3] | 2.436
